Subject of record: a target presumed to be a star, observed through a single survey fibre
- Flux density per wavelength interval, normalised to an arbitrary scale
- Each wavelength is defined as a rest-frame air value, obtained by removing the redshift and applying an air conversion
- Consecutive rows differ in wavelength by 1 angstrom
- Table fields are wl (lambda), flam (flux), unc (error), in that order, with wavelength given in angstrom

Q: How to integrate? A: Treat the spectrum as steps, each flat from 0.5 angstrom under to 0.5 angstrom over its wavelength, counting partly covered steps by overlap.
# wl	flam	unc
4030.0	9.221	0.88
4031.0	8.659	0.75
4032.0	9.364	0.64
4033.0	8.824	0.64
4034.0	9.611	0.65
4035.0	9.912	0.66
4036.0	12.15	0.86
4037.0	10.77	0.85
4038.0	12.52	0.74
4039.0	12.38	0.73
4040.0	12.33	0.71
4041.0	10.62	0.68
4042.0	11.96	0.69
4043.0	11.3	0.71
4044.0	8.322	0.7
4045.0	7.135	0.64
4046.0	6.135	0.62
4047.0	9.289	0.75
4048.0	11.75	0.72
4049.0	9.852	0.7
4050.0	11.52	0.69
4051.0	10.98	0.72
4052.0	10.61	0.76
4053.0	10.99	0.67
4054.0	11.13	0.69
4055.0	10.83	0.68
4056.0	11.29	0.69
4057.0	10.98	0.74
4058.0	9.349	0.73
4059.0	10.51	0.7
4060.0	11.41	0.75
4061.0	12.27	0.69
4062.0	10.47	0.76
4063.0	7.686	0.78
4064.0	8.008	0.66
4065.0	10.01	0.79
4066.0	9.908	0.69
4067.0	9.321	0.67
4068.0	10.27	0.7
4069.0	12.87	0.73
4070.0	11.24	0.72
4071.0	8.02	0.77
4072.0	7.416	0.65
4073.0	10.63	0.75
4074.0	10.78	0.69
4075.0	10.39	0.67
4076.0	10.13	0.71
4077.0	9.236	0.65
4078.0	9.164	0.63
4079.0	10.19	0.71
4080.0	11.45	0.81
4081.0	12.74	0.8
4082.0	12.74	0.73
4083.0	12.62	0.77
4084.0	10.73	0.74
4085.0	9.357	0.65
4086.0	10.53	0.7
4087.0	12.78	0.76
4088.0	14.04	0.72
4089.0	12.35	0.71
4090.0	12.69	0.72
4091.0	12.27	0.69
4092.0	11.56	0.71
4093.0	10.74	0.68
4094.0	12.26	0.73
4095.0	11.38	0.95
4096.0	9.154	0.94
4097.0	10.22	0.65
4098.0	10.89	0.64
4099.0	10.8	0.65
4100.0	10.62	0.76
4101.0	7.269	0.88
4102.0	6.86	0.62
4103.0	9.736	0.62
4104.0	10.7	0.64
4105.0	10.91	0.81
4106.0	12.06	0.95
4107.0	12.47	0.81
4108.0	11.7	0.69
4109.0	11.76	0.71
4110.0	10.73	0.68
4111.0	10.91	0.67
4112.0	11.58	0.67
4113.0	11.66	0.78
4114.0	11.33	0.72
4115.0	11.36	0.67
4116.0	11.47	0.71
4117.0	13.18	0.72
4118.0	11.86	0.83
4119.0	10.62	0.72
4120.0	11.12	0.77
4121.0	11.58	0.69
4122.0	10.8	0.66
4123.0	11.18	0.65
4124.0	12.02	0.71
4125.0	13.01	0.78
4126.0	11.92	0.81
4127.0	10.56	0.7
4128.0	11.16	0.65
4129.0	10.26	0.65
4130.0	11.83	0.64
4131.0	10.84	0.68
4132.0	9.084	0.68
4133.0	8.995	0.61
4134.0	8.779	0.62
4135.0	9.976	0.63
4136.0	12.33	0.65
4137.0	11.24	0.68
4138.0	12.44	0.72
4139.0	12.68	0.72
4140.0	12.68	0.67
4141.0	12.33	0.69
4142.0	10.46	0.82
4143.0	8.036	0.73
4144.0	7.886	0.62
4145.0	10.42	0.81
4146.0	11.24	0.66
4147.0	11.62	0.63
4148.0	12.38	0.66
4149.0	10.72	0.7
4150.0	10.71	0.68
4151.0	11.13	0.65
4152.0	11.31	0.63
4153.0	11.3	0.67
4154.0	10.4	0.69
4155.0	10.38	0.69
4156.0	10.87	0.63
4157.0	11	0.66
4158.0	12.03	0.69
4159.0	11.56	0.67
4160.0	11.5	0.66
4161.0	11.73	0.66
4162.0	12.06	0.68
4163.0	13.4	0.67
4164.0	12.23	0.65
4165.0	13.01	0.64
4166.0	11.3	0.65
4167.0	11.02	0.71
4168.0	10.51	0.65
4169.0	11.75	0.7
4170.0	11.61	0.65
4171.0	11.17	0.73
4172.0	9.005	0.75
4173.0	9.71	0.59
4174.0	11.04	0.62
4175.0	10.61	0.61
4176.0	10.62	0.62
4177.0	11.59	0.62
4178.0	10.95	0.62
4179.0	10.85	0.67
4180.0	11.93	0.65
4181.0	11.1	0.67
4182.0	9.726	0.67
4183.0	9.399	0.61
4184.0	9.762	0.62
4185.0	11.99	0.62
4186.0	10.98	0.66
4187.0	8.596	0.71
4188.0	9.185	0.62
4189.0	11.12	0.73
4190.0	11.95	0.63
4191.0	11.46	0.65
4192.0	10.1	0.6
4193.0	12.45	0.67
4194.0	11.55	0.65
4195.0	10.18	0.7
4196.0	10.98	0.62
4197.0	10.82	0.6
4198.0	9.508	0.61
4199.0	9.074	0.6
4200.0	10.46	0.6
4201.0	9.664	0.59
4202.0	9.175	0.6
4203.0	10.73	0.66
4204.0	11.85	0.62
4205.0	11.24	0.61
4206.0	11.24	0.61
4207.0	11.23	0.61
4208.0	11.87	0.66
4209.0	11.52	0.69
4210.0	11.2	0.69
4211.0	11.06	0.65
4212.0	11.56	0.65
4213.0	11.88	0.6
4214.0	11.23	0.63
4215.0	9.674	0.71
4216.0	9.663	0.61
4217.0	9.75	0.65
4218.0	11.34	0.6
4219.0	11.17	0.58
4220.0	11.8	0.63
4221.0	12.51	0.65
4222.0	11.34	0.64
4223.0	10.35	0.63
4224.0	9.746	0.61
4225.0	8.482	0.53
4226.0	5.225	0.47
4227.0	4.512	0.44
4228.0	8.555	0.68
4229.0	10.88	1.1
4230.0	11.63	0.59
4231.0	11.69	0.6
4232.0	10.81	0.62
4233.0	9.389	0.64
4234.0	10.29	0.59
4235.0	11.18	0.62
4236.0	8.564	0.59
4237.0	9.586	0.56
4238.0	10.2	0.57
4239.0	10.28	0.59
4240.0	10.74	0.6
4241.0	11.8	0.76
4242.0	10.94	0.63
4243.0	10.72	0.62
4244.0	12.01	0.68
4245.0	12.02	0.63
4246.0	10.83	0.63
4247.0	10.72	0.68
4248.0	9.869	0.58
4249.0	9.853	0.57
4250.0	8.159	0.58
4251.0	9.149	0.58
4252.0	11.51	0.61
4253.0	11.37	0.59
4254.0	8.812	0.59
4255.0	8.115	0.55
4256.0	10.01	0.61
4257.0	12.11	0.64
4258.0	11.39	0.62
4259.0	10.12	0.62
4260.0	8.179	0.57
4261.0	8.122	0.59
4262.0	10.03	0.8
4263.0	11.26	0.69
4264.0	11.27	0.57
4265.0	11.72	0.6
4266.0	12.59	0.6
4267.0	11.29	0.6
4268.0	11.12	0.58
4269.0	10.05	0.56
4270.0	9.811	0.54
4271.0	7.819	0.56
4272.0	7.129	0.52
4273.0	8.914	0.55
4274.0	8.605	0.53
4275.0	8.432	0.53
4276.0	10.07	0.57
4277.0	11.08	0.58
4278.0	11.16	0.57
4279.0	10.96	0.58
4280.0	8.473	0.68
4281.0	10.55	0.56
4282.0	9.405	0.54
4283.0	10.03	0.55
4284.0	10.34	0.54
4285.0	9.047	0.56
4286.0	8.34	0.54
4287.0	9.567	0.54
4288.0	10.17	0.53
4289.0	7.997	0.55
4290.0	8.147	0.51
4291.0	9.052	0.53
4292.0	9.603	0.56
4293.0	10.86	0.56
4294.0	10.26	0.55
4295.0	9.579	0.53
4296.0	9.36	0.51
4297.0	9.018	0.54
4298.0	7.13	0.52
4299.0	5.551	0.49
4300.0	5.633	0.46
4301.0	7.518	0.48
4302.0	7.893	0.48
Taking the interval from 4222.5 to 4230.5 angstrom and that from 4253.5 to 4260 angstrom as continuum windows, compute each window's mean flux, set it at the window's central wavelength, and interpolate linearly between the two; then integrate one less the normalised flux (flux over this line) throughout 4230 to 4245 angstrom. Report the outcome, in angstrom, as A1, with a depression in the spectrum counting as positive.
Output -2.52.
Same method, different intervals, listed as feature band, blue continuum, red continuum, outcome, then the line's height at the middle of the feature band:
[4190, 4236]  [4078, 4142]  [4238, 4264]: 0.4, 10.6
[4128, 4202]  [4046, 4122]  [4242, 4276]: -2.8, 10.5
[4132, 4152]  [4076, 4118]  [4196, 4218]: 0.3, 11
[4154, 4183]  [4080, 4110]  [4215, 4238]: -1.9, 10.5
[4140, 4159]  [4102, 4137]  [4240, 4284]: 0.1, 10.9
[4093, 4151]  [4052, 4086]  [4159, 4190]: -1.2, 10.7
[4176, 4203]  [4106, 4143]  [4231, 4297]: 0.4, 10.7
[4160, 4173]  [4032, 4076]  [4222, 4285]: -1.7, 10.1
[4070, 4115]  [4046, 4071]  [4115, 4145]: -0.7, 10.7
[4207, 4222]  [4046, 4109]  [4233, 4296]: -1.5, 10.2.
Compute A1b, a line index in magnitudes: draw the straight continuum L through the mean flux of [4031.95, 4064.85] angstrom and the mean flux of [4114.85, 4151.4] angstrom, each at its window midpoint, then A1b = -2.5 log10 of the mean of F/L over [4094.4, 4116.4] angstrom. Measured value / 0.01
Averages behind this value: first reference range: 10.4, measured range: 10.7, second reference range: 11.1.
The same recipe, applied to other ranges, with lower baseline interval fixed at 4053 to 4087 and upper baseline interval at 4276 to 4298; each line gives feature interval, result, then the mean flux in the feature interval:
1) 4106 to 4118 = -0.14 mag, 11.7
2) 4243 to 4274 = -0.05 mag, 10.2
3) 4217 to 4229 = 0.03 mag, 9.61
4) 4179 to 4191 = -0.06 mag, 10.6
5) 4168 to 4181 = -0.09 mag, 10.9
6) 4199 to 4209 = -0.09 mag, 10.8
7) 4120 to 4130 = -0.12 mag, 11.4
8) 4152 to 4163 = -0.13 mag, 11.4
